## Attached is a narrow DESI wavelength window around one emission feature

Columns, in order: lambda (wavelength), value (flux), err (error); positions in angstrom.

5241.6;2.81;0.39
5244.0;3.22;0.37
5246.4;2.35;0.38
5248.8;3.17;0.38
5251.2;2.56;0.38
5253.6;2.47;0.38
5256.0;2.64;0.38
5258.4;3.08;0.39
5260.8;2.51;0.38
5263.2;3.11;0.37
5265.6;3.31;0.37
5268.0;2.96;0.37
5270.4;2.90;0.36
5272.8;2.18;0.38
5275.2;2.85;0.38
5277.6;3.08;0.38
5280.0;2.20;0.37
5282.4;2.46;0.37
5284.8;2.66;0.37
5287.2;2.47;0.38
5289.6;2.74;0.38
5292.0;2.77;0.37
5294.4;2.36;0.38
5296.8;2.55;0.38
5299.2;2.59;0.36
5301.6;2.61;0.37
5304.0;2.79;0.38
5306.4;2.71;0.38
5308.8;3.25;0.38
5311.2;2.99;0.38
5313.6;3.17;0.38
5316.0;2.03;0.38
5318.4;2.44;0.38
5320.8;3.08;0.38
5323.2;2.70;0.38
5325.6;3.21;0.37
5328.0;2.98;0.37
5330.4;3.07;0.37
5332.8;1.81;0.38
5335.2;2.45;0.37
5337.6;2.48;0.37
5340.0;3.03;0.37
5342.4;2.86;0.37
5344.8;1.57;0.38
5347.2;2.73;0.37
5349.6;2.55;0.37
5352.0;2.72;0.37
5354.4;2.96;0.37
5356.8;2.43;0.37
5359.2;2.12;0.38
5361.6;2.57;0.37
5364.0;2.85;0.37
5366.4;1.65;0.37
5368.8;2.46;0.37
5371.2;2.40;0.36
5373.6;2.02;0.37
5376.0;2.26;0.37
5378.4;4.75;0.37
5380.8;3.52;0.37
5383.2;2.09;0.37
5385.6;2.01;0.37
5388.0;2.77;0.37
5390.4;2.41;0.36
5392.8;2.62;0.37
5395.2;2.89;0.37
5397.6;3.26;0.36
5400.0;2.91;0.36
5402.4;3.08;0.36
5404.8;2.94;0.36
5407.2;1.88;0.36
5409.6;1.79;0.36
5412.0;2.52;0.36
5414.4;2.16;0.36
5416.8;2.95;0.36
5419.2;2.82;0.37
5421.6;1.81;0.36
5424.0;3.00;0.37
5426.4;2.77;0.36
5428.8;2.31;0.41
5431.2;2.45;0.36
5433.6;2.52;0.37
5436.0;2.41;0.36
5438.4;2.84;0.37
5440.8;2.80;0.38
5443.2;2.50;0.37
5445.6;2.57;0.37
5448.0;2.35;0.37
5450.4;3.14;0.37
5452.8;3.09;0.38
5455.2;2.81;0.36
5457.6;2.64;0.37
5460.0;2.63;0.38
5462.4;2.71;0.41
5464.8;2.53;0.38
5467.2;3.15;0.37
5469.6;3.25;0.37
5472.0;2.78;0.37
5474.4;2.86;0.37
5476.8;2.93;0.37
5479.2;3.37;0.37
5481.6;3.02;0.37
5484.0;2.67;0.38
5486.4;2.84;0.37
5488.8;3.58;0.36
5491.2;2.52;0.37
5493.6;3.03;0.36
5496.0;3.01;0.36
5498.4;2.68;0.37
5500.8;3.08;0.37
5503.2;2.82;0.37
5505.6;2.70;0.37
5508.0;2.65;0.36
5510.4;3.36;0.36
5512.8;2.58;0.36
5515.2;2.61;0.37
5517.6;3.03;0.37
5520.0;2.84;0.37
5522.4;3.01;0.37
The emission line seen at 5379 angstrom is H-beta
